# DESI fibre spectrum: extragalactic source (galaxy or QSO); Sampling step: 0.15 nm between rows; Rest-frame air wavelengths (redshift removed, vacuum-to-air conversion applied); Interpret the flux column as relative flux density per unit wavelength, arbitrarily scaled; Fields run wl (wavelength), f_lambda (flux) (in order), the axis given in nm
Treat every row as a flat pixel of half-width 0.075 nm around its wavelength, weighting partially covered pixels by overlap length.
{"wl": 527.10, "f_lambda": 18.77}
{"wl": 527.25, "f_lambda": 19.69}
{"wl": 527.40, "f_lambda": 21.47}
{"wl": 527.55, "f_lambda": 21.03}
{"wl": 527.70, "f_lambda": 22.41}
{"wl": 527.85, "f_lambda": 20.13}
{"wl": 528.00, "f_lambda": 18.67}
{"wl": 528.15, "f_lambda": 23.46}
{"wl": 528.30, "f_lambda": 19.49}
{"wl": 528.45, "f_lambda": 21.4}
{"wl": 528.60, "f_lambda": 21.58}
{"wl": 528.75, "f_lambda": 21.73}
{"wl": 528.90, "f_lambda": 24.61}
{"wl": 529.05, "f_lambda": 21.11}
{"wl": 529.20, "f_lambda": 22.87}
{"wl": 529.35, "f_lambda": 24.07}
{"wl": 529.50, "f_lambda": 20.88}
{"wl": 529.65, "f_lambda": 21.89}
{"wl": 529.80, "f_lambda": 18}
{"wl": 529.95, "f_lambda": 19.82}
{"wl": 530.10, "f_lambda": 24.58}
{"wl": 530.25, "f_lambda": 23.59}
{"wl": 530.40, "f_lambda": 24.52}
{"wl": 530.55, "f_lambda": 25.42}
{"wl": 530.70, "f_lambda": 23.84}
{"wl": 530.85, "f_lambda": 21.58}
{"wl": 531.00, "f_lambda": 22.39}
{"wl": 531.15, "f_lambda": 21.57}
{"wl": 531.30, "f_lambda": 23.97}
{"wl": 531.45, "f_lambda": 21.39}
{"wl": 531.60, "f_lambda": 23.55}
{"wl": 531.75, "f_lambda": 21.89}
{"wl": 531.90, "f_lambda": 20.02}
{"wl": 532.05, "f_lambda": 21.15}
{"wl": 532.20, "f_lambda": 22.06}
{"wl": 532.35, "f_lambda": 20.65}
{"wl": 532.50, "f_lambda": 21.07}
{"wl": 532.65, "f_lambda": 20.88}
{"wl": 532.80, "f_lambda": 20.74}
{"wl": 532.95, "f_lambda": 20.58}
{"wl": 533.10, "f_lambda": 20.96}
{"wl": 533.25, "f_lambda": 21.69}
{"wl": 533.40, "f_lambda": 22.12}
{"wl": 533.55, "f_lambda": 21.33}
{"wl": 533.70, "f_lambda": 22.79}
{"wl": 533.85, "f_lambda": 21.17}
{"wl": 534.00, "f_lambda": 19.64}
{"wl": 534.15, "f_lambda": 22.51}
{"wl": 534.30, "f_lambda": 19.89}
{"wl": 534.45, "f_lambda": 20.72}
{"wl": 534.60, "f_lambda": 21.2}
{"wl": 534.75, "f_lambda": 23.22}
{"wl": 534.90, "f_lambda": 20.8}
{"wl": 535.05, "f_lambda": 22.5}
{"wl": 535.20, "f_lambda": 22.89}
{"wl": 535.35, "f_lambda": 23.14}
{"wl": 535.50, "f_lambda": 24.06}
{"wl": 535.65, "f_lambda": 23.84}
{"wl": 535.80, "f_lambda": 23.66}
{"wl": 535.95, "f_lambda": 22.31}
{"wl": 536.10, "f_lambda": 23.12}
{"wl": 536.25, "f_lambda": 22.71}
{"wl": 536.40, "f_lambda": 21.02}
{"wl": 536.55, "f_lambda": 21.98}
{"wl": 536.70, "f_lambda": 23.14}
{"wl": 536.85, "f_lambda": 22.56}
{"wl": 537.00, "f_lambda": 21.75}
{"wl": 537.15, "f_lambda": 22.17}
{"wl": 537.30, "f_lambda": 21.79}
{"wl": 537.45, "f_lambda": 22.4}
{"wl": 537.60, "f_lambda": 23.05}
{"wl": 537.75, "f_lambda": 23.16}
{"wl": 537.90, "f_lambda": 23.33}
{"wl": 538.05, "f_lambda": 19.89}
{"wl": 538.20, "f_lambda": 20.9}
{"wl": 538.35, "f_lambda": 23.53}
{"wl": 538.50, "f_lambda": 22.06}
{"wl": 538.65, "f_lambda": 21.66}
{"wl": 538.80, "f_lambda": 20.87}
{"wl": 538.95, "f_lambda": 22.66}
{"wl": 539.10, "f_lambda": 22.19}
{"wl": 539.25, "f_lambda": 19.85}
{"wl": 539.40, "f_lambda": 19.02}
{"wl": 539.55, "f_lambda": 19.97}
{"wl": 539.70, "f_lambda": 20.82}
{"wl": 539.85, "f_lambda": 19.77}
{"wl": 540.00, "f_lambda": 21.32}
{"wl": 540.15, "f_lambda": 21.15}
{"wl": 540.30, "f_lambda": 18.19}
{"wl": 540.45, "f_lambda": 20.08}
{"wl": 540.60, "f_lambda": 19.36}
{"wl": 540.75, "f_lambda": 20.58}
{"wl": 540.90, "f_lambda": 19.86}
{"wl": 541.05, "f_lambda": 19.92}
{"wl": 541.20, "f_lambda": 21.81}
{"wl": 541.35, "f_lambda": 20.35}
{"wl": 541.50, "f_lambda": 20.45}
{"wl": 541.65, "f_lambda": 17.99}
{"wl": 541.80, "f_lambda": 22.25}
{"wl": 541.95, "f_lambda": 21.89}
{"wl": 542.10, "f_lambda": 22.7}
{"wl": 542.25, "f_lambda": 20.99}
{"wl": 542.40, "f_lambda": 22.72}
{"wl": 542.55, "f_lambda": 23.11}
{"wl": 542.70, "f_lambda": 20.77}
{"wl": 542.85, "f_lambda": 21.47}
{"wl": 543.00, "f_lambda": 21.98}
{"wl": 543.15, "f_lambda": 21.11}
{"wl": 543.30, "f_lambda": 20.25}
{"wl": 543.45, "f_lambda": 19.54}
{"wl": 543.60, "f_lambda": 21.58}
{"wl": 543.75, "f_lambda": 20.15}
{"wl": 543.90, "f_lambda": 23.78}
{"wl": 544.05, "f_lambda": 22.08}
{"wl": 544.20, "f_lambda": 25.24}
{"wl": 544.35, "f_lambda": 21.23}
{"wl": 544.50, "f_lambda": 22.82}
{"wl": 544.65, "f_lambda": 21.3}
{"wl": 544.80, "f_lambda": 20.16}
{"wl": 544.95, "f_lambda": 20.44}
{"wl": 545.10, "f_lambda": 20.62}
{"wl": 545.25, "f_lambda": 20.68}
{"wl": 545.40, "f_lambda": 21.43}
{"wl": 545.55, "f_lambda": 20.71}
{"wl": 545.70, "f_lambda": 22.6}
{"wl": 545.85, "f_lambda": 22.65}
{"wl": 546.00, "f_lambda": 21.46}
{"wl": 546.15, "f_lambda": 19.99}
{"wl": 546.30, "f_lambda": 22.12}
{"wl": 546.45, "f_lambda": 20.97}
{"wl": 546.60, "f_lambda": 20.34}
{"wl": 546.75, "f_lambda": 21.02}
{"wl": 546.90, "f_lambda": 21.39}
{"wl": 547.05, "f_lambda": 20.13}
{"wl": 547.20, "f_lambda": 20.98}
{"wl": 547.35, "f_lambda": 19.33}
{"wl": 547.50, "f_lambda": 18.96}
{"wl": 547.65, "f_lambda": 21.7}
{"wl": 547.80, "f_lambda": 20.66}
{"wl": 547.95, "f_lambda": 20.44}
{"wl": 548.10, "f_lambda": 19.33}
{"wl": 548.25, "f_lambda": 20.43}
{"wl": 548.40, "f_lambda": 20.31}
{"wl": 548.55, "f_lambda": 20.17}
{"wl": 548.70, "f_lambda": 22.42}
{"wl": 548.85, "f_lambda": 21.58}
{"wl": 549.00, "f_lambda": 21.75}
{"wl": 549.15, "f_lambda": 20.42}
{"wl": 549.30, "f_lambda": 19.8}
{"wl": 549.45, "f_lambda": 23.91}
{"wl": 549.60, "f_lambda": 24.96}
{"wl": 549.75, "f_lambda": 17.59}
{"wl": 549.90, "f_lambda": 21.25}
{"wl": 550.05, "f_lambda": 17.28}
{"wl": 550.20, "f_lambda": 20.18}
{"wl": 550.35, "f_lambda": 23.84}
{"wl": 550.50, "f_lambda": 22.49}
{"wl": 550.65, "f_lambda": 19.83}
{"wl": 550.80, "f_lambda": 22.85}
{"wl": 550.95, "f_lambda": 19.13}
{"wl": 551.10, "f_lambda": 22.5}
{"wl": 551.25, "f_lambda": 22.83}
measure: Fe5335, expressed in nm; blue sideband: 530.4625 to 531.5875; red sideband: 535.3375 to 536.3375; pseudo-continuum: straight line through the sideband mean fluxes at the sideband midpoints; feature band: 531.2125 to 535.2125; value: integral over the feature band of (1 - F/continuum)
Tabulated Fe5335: 0.271 nm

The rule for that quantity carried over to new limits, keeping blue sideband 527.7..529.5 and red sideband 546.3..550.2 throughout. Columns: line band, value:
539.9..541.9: 0.08 nm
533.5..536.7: -0.11 nm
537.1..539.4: -0.07 nm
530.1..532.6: -0.10 nm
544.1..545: -0.04 nm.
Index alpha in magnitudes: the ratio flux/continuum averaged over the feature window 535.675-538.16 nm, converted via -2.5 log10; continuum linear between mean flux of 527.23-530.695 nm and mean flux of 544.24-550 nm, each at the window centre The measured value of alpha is -0.04 mag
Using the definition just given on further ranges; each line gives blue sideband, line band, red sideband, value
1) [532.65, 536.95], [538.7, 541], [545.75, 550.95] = 0.06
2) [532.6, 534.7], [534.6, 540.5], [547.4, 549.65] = -0.04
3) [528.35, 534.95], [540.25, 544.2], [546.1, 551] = 0.01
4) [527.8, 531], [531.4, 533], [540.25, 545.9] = 0.03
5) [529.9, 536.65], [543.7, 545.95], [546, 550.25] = -0.04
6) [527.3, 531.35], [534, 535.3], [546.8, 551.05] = 0.00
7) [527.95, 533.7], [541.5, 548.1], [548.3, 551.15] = 0.01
